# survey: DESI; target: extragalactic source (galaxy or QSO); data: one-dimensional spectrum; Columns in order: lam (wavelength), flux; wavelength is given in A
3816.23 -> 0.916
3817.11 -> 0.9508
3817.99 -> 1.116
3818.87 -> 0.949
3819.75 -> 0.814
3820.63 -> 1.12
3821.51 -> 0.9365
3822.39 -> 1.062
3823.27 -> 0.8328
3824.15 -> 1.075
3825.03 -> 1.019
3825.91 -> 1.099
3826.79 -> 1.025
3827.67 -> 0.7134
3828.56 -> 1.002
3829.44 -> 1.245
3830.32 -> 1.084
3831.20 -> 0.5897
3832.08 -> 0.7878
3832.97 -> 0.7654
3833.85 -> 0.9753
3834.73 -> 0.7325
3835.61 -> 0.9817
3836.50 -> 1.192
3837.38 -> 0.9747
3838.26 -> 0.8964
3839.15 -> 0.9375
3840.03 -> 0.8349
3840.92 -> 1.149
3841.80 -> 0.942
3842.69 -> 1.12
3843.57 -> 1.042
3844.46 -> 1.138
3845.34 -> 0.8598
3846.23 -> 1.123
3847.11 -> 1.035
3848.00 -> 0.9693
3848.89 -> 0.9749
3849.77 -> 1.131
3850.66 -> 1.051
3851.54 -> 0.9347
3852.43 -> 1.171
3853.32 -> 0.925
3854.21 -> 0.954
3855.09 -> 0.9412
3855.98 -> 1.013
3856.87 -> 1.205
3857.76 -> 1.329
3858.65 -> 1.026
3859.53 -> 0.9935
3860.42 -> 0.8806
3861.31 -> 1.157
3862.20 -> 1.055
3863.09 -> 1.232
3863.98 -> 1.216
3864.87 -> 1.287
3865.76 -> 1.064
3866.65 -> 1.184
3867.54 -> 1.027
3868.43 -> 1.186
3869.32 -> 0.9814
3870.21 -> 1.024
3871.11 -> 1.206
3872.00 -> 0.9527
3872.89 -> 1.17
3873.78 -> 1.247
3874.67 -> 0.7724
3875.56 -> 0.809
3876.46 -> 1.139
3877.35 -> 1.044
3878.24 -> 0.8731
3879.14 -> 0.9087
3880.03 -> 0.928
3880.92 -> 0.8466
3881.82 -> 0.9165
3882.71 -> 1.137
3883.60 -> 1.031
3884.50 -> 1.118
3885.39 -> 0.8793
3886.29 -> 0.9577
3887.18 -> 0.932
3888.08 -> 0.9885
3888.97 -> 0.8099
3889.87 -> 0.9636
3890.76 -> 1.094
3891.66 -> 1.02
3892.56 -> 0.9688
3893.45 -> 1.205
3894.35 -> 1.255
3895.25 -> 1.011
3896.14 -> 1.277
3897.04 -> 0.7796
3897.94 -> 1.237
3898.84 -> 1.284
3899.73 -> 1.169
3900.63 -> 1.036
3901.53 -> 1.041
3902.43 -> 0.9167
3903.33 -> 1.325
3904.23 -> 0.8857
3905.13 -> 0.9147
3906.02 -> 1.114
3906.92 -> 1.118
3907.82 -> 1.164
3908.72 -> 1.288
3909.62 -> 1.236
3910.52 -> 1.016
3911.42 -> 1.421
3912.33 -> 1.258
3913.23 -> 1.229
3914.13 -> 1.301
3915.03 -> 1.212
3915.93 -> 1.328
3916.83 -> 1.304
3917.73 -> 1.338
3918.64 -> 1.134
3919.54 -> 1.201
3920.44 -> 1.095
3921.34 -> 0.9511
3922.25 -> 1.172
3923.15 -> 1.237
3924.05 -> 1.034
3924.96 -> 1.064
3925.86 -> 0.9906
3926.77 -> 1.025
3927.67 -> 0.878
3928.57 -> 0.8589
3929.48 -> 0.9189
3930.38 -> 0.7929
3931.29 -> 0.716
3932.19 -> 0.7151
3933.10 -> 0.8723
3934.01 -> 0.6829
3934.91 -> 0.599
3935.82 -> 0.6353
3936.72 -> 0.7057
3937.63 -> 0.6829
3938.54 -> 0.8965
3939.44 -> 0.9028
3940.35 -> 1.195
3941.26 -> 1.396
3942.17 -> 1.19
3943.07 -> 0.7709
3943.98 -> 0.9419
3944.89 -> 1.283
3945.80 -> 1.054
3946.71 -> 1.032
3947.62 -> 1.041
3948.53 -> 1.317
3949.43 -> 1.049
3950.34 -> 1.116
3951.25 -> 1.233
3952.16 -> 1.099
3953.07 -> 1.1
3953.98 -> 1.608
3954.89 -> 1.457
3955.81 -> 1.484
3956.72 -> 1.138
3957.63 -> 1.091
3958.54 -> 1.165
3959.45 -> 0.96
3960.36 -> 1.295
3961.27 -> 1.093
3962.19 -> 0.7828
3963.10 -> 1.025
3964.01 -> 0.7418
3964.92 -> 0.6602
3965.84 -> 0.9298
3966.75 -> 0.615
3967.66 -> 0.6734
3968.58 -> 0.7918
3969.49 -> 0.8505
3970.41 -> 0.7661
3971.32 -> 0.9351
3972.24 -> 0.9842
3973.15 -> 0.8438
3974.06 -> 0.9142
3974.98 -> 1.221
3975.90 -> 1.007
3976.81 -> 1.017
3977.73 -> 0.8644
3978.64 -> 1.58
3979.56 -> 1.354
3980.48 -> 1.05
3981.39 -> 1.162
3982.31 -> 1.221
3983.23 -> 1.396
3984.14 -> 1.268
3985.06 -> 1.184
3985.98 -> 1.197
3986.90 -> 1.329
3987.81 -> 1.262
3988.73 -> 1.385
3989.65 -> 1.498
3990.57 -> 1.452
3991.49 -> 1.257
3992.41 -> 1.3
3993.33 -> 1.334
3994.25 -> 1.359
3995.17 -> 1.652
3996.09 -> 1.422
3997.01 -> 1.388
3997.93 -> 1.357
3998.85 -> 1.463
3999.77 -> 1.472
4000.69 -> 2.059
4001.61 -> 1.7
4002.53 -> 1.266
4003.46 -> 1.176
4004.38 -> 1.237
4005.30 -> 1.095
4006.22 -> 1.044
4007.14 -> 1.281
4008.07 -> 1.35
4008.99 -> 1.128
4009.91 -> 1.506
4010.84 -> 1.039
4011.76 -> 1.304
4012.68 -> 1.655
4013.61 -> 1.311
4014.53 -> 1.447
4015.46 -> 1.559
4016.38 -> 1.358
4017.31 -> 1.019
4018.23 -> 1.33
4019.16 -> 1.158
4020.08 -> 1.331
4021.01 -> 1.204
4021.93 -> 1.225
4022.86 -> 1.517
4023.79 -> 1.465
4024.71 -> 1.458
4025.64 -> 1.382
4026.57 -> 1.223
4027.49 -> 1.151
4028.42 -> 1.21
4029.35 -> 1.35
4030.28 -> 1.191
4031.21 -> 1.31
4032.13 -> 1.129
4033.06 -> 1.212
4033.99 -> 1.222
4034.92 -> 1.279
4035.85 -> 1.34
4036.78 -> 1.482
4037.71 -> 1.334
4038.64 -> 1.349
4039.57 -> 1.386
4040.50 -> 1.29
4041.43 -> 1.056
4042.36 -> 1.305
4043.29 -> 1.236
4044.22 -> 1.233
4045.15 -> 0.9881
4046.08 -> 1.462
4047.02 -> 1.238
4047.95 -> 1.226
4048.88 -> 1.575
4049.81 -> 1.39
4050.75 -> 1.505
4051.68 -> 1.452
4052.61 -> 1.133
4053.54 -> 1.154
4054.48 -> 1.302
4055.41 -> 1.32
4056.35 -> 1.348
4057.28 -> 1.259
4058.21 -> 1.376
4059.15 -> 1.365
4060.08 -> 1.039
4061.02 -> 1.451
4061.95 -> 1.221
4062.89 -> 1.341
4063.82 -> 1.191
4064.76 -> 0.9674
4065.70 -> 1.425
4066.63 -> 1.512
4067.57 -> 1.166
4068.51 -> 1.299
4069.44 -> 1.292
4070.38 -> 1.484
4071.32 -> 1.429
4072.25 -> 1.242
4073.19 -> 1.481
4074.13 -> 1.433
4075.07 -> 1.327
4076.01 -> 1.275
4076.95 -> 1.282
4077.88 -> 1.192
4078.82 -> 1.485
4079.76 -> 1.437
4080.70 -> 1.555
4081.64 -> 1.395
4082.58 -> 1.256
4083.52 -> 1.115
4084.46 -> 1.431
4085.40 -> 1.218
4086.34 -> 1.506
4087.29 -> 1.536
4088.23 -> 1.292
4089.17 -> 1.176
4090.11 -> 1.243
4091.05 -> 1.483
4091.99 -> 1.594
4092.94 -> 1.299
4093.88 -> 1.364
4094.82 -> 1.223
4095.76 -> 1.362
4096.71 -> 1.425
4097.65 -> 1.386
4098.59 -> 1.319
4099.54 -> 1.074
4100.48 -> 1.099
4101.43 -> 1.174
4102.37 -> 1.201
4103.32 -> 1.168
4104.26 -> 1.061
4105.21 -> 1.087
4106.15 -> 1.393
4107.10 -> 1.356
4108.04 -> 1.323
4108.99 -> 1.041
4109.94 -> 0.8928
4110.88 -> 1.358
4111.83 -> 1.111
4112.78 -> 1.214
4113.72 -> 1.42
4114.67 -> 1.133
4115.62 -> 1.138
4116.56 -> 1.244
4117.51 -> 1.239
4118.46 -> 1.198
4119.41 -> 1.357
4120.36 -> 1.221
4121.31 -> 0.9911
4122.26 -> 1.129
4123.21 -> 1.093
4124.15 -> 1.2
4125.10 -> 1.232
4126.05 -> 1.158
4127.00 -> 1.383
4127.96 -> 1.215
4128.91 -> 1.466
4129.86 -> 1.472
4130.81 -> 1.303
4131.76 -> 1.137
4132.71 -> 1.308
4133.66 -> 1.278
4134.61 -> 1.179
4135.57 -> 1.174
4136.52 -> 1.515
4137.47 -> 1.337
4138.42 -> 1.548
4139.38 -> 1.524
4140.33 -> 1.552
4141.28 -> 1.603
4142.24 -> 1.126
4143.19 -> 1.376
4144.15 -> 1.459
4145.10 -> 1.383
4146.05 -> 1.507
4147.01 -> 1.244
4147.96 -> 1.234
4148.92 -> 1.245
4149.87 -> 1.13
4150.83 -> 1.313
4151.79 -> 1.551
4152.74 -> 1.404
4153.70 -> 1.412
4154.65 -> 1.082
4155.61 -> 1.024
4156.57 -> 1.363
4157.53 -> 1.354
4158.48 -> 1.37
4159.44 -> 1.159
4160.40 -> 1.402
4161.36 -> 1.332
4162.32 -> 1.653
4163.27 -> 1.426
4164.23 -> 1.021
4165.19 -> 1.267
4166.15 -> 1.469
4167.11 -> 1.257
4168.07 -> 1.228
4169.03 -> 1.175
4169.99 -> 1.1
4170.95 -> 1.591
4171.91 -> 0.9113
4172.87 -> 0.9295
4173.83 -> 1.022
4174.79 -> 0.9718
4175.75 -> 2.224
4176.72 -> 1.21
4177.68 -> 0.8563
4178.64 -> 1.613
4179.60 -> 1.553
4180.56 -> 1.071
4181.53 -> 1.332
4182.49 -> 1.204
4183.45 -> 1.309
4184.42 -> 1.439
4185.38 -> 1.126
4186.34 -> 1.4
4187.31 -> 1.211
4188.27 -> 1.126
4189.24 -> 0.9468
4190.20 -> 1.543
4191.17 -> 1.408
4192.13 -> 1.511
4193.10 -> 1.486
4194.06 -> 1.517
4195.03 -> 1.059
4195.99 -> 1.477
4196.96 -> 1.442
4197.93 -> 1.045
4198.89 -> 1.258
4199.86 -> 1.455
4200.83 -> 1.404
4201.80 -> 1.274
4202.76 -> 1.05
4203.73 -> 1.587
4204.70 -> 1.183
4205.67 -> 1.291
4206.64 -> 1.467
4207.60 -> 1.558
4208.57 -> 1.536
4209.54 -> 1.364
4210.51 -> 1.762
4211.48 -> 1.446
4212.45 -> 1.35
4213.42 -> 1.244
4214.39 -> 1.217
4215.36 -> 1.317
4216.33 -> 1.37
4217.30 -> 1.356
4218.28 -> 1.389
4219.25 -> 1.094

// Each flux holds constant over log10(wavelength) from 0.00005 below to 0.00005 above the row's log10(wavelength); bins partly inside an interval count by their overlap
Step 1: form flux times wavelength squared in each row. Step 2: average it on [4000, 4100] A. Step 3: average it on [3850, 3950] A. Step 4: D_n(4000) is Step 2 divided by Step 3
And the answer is 1.36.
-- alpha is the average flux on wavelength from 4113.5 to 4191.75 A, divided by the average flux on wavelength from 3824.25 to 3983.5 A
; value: 1.24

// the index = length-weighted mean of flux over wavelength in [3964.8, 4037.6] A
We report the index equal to 1.25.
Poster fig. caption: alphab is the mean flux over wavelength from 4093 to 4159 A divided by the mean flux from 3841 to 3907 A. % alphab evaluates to 1.22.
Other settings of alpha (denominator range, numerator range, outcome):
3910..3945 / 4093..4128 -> 1.19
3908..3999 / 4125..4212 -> 1.20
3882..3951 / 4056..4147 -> 1.24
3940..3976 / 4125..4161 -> 1.27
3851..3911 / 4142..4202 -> 1.23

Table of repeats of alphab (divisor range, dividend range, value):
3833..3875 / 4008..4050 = 1.25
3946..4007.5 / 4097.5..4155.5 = 1.07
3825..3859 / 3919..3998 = 1.08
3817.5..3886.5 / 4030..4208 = 1.28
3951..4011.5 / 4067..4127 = 1.07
